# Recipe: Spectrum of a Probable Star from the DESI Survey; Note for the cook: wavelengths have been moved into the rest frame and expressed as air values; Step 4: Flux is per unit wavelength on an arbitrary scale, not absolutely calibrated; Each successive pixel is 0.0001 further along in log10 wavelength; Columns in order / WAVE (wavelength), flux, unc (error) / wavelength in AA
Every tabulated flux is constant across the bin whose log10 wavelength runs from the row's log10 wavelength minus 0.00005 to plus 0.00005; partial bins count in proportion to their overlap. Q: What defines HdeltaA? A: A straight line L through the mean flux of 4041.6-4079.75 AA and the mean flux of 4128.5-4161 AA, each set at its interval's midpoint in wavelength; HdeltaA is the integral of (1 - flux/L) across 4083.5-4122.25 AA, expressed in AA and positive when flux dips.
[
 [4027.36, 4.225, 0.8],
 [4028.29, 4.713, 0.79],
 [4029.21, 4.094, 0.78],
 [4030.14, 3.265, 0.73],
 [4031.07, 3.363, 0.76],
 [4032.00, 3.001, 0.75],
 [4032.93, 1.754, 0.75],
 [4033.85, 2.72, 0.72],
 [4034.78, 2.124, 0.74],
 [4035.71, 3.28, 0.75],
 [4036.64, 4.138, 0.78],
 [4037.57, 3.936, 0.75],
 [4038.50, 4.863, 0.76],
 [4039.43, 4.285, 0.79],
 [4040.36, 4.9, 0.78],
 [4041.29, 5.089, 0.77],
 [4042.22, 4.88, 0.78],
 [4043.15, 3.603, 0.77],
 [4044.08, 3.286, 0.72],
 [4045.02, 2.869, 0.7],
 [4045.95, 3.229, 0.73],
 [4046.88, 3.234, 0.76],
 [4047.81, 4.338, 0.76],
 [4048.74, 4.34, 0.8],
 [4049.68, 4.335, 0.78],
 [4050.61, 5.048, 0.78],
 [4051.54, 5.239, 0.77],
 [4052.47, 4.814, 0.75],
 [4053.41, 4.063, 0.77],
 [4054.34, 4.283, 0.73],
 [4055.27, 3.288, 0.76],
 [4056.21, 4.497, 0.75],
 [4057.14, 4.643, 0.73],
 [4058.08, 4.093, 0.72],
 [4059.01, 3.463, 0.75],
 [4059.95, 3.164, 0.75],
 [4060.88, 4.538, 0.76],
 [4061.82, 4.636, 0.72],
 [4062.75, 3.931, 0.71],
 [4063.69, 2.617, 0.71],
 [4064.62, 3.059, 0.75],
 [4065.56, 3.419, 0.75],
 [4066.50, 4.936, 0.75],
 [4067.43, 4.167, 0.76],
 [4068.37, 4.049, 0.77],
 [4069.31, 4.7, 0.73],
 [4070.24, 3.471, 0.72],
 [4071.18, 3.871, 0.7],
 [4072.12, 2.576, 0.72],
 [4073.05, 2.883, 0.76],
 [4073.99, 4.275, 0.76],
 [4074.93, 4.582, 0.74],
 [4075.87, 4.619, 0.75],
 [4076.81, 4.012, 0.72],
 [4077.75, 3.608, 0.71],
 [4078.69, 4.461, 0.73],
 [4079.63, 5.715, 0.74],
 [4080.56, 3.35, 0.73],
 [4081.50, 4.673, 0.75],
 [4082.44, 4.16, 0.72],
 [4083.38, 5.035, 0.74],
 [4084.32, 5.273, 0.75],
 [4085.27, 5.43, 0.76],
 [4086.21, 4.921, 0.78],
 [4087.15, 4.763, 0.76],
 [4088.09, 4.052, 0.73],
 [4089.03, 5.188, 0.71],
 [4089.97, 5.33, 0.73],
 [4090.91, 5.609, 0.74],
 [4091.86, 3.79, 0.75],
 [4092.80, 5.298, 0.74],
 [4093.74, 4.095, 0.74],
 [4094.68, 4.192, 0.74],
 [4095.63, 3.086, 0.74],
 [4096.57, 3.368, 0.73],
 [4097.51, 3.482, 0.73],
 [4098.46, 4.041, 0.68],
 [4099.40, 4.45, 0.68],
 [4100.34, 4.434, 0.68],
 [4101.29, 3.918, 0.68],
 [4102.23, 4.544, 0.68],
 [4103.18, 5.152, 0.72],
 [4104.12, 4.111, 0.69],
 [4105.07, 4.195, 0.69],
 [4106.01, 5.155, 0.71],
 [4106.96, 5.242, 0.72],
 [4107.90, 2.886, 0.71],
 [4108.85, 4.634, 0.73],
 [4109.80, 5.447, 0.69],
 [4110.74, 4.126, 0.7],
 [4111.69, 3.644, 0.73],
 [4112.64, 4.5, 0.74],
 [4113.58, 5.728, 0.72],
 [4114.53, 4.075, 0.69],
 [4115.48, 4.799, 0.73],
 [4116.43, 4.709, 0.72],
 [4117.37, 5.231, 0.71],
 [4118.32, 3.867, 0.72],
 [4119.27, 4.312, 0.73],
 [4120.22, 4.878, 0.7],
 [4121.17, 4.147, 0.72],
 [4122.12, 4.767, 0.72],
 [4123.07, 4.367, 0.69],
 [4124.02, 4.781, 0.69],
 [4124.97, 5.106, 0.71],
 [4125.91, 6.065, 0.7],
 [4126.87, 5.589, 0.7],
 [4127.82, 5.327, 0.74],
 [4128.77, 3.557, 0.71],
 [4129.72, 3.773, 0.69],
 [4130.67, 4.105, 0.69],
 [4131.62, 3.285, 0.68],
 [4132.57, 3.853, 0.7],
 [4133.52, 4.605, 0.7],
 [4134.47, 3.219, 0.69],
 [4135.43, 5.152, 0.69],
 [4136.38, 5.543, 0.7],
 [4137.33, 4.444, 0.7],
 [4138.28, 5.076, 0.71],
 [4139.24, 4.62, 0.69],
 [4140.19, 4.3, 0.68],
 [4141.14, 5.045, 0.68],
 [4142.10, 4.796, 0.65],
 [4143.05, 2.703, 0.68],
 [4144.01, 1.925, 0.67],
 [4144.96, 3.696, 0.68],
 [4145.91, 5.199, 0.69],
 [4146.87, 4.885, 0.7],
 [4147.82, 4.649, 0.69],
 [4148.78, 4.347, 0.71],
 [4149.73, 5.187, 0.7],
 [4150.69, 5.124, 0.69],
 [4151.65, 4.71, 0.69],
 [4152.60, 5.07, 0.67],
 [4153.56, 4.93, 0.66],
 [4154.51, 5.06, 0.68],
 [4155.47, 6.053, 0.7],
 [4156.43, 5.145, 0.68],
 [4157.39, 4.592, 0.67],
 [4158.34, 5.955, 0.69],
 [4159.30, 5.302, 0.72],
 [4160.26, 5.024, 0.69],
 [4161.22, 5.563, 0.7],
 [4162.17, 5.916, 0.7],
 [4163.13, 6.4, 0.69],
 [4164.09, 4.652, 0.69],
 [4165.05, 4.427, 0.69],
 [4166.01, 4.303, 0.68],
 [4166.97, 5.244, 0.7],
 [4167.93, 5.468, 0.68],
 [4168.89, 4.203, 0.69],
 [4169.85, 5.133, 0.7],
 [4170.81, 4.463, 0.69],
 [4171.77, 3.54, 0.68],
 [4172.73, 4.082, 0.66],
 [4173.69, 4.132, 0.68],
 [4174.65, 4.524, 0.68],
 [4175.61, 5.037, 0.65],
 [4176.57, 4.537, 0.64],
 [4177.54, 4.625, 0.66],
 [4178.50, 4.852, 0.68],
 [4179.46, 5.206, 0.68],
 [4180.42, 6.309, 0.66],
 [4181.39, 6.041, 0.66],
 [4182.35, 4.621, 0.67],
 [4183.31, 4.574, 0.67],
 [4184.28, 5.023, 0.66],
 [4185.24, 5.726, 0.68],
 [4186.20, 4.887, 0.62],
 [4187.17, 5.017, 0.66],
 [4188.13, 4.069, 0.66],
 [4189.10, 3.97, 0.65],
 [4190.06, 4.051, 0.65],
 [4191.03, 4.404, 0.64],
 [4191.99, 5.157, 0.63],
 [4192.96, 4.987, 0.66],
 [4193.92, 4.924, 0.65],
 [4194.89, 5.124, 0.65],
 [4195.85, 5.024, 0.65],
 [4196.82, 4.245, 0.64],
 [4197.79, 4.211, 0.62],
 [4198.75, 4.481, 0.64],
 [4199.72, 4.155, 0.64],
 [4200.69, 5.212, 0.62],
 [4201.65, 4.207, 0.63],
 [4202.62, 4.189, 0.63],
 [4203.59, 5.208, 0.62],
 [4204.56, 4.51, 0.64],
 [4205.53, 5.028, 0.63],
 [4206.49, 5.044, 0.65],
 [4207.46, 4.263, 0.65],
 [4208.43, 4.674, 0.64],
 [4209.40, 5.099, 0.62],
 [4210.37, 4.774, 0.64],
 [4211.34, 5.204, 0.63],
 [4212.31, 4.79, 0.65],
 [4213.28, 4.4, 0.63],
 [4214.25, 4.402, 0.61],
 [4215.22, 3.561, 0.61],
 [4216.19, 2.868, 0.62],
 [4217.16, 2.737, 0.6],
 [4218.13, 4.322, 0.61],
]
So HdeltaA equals -2.01 AA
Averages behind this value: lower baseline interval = 4.01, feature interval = 4.51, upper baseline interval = 4.57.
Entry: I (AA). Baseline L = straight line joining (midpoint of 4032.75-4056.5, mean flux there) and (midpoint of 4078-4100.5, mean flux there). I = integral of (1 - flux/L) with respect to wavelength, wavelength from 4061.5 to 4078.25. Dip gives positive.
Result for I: 1.64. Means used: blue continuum 3.96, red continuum 4.5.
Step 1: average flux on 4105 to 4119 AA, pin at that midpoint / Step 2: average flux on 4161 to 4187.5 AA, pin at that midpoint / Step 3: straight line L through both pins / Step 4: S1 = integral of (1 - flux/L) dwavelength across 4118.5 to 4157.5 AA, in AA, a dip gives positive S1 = 1.1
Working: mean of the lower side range 4.56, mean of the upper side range 4.94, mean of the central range 4.58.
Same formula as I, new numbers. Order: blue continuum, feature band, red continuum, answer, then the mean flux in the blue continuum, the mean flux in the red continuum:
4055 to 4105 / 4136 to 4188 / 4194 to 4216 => -4.31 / 4.21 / 4.61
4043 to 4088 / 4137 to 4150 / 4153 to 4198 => 0.97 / 4.12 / 4.91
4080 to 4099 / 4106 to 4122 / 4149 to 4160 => 0.64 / 4.46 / 5.17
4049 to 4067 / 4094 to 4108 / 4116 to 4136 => 0.59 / 4.11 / 4.51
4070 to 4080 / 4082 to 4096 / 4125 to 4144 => -2.03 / 4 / 4.43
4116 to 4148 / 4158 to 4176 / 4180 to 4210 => -1.04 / 4.46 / 4.78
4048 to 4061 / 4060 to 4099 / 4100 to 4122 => 1.44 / 4.27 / 4.51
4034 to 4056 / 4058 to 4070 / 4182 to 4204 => 0.69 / 4.05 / 4.67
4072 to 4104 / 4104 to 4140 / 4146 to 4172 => 1.05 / 4.38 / 5.03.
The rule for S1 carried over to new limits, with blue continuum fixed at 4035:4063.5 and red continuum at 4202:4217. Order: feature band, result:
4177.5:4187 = -1.7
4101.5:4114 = -0.9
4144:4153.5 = -0.6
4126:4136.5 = -0.2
